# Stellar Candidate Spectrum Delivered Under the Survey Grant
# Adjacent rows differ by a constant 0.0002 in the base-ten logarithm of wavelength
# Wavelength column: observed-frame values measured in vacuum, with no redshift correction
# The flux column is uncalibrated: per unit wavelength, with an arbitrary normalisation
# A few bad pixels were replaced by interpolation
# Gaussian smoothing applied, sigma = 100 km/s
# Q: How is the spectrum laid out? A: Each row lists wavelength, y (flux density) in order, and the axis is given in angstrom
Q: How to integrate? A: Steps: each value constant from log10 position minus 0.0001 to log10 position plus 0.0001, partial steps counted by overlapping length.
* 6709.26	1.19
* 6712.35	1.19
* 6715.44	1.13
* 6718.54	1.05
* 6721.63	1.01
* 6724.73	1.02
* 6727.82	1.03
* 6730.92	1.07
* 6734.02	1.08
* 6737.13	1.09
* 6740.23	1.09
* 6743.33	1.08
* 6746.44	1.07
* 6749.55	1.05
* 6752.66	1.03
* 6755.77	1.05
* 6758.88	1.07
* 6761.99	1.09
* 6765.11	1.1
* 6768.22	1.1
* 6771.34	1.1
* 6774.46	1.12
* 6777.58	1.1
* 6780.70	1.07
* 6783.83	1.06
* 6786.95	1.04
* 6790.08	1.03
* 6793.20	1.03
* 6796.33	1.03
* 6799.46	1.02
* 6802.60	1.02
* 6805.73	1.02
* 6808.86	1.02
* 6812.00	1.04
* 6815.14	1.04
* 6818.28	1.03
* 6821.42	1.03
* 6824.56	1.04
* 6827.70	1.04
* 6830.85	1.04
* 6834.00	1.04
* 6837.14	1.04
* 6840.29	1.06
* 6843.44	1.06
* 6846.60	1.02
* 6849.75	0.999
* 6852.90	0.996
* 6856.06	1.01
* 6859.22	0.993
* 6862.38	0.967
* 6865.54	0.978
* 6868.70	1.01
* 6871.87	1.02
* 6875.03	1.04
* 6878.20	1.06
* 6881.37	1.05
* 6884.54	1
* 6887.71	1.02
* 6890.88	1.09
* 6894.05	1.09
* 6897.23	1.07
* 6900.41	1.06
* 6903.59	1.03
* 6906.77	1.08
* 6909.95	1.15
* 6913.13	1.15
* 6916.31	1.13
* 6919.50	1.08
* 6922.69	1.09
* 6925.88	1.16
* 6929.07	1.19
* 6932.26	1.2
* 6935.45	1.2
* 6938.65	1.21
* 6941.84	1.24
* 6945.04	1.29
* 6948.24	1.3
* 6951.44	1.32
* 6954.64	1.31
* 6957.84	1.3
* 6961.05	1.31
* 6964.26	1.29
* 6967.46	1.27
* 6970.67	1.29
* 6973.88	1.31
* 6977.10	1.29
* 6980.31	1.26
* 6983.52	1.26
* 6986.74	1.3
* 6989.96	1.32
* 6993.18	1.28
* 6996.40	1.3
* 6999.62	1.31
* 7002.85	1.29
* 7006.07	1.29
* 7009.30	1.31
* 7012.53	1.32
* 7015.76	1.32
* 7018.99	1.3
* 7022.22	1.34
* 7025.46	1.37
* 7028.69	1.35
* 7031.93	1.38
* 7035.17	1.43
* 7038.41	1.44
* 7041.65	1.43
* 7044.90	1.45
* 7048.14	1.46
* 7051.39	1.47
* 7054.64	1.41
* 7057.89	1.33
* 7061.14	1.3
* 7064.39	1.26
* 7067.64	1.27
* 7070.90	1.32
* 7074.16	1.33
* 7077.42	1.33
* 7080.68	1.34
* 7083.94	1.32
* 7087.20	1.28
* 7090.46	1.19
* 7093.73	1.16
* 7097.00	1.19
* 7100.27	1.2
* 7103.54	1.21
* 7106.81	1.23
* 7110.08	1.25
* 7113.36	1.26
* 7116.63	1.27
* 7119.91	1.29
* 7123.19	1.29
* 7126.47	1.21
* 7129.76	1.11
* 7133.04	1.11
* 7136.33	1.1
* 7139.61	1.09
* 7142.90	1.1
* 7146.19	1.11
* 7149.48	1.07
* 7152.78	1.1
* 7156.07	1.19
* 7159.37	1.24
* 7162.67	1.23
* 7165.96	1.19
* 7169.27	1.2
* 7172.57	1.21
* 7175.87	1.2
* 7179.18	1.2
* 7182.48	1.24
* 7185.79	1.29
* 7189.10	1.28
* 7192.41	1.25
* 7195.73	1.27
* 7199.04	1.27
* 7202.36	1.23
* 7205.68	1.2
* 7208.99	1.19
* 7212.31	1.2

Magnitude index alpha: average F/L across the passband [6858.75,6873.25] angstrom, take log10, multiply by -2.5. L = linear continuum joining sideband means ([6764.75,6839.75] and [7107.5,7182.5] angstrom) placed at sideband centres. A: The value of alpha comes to 0.09 mag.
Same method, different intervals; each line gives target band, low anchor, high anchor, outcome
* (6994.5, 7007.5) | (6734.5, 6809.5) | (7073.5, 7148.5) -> -0.12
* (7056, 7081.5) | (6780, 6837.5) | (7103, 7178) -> -0.14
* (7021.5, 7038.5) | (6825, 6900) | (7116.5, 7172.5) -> -0.24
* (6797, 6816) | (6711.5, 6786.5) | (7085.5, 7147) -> 0.07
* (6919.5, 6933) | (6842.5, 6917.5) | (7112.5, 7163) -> -0.08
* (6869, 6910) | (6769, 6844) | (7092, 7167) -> 0.03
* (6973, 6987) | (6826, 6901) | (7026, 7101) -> -0.06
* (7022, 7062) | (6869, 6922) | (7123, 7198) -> -0.23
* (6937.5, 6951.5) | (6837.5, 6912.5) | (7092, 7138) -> -0.17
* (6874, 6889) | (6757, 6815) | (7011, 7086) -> 0.13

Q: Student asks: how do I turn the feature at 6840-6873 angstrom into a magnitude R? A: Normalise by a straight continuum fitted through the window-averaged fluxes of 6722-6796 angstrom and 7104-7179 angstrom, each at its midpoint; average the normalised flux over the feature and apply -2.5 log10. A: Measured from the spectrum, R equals 0.09 mag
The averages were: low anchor 1.07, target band 1.01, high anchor 1.18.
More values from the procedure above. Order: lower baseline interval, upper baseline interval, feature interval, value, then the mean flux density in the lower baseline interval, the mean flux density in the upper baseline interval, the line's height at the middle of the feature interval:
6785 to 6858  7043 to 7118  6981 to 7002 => -0.076 mag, 1.03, 1.3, 1.21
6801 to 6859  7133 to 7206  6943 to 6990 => -0.181 mag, 1.03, 1.19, 1.09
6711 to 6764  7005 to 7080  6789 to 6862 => 0.125 mag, 1.07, 1.36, 1.15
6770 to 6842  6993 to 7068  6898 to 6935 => 0.071 mag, 1.05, 1.35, 1.2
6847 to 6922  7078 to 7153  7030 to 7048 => -0.236 mag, 1.05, 1.2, 1.15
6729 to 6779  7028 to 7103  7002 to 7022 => -0.018 mag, 1.08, 1.33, 1.29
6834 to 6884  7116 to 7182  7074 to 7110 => -0.095 mag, 1.02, 1.18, 1.14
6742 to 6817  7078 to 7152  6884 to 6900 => 0.047 mag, 1.06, 1.2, 1.1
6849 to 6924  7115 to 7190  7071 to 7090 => -0.144 mag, 1.05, 1.19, 1.15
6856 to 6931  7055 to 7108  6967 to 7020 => -0.107 mag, 1.07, 1.27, 1.17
